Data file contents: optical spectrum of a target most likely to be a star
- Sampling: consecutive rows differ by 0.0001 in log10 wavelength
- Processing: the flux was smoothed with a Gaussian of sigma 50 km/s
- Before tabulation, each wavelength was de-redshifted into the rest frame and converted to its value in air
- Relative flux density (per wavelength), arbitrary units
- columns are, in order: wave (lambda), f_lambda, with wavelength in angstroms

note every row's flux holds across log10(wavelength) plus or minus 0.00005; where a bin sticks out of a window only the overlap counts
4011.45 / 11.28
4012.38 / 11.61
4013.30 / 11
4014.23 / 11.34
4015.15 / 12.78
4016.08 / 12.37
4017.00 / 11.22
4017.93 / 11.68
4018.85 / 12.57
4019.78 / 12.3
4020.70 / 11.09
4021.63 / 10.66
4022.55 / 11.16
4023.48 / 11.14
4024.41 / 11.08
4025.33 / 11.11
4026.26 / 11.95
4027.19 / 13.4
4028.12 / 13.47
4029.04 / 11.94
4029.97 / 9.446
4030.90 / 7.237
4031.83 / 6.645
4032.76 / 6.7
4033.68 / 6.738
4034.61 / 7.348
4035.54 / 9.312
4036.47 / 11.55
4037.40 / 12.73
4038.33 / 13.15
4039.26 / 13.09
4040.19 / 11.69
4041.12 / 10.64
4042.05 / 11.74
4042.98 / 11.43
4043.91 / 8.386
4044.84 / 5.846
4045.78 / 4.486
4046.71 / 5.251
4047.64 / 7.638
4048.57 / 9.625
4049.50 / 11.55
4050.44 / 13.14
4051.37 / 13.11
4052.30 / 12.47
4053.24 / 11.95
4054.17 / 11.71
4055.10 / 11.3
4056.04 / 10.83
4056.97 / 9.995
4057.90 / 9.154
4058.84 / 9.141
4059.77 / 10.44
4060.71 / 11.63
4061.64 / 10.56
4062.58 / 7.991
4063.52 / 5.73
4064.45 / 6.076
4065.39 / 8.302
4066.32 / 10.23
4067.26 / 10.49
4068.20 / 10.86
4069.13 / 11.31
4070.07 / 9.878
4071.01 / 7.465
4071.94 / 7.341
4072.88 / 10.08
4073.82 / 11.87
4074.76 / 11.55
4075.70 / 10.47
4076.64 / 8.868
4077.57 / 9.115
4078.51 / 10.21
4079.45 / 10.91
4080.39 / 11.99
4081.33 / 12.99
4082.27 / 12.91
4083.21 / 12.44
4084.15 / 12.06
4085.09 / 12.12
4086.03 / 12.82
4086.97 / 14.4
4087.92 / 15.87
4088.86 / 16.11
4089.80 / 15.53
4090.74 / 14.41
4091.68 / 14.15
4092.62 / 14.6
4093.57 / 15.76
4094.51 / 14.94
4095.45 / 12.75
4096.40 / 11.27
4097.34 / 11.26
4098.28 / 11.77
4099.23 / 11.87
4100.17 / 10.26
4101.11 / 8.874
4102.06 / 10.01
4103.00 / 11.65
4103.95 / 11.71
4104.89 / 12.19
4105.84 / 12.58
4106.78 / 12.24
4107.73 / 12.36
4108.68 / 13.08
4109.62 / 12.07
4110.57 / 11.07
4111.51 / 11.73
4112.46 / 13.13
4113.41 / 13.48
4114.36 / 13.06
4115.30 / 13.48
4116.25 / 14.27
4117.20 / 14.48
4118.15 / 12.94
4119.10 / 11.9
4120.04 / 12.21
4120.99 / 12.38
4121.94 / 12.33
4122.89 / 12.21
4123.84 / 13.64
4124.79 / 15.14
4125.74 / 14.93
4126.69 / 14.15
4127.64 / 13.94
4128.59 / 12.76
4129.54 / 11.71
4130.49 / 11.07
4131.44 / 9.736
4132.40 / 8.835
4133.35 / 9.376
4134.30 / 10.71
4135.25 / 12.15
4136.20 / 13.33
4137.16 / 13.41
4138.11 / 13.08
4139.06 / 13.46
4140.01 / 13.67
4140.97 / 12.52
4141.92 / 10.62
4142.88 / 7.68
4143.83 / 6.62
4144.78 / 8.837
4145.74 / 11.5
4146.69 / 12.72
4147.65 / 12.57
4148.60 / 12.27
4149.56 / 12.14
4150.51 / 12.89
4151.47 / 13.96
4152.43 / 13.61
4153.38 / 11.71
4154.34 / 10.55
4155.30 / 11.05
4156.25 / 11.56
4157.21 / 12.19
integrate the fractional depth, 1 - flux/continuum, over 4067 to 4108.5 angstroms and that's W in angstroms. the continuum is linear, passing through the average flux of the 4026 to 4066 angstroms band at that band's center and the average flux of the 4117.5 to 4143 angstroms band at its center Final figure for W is -3.1 angstroms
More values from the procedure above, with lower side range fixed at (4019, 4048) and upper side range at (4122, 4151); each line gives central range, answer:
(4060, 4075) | 1.7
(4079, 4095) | -4.0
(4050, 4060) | -0.8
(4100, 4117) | -1.1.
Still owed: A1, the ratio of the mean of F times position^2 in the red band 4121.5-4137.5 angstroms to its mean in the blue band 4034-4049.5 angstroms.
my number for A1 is 1.3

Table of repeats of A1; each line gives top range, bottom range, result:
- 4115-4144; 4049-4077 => 1.24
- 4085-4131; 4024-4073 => 1.34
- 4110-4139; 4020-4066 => 1.30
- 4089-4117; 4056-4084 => 1.28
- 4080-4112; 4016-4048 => 1.28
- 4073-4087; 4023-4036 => 1.20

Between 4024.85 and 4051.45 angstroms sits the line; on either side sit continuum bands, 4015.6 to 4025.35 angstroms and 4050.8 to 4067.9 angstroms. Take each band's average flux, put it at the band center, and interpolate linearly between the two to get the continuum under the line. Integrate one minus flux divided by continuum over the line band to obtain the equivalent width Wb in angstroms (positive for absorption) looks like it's 2.2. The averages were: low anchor 11.5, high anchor 10.1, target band 9.97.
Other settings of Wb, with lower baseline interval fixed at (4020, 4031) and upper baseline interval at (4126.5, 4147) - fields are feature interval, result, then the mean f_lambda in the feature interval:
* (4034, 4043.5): 0.11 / 11.2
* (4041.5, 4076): 4.79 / 9.76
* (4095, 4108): -0.12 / 11.5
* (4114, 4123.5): -1.29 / 12.9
